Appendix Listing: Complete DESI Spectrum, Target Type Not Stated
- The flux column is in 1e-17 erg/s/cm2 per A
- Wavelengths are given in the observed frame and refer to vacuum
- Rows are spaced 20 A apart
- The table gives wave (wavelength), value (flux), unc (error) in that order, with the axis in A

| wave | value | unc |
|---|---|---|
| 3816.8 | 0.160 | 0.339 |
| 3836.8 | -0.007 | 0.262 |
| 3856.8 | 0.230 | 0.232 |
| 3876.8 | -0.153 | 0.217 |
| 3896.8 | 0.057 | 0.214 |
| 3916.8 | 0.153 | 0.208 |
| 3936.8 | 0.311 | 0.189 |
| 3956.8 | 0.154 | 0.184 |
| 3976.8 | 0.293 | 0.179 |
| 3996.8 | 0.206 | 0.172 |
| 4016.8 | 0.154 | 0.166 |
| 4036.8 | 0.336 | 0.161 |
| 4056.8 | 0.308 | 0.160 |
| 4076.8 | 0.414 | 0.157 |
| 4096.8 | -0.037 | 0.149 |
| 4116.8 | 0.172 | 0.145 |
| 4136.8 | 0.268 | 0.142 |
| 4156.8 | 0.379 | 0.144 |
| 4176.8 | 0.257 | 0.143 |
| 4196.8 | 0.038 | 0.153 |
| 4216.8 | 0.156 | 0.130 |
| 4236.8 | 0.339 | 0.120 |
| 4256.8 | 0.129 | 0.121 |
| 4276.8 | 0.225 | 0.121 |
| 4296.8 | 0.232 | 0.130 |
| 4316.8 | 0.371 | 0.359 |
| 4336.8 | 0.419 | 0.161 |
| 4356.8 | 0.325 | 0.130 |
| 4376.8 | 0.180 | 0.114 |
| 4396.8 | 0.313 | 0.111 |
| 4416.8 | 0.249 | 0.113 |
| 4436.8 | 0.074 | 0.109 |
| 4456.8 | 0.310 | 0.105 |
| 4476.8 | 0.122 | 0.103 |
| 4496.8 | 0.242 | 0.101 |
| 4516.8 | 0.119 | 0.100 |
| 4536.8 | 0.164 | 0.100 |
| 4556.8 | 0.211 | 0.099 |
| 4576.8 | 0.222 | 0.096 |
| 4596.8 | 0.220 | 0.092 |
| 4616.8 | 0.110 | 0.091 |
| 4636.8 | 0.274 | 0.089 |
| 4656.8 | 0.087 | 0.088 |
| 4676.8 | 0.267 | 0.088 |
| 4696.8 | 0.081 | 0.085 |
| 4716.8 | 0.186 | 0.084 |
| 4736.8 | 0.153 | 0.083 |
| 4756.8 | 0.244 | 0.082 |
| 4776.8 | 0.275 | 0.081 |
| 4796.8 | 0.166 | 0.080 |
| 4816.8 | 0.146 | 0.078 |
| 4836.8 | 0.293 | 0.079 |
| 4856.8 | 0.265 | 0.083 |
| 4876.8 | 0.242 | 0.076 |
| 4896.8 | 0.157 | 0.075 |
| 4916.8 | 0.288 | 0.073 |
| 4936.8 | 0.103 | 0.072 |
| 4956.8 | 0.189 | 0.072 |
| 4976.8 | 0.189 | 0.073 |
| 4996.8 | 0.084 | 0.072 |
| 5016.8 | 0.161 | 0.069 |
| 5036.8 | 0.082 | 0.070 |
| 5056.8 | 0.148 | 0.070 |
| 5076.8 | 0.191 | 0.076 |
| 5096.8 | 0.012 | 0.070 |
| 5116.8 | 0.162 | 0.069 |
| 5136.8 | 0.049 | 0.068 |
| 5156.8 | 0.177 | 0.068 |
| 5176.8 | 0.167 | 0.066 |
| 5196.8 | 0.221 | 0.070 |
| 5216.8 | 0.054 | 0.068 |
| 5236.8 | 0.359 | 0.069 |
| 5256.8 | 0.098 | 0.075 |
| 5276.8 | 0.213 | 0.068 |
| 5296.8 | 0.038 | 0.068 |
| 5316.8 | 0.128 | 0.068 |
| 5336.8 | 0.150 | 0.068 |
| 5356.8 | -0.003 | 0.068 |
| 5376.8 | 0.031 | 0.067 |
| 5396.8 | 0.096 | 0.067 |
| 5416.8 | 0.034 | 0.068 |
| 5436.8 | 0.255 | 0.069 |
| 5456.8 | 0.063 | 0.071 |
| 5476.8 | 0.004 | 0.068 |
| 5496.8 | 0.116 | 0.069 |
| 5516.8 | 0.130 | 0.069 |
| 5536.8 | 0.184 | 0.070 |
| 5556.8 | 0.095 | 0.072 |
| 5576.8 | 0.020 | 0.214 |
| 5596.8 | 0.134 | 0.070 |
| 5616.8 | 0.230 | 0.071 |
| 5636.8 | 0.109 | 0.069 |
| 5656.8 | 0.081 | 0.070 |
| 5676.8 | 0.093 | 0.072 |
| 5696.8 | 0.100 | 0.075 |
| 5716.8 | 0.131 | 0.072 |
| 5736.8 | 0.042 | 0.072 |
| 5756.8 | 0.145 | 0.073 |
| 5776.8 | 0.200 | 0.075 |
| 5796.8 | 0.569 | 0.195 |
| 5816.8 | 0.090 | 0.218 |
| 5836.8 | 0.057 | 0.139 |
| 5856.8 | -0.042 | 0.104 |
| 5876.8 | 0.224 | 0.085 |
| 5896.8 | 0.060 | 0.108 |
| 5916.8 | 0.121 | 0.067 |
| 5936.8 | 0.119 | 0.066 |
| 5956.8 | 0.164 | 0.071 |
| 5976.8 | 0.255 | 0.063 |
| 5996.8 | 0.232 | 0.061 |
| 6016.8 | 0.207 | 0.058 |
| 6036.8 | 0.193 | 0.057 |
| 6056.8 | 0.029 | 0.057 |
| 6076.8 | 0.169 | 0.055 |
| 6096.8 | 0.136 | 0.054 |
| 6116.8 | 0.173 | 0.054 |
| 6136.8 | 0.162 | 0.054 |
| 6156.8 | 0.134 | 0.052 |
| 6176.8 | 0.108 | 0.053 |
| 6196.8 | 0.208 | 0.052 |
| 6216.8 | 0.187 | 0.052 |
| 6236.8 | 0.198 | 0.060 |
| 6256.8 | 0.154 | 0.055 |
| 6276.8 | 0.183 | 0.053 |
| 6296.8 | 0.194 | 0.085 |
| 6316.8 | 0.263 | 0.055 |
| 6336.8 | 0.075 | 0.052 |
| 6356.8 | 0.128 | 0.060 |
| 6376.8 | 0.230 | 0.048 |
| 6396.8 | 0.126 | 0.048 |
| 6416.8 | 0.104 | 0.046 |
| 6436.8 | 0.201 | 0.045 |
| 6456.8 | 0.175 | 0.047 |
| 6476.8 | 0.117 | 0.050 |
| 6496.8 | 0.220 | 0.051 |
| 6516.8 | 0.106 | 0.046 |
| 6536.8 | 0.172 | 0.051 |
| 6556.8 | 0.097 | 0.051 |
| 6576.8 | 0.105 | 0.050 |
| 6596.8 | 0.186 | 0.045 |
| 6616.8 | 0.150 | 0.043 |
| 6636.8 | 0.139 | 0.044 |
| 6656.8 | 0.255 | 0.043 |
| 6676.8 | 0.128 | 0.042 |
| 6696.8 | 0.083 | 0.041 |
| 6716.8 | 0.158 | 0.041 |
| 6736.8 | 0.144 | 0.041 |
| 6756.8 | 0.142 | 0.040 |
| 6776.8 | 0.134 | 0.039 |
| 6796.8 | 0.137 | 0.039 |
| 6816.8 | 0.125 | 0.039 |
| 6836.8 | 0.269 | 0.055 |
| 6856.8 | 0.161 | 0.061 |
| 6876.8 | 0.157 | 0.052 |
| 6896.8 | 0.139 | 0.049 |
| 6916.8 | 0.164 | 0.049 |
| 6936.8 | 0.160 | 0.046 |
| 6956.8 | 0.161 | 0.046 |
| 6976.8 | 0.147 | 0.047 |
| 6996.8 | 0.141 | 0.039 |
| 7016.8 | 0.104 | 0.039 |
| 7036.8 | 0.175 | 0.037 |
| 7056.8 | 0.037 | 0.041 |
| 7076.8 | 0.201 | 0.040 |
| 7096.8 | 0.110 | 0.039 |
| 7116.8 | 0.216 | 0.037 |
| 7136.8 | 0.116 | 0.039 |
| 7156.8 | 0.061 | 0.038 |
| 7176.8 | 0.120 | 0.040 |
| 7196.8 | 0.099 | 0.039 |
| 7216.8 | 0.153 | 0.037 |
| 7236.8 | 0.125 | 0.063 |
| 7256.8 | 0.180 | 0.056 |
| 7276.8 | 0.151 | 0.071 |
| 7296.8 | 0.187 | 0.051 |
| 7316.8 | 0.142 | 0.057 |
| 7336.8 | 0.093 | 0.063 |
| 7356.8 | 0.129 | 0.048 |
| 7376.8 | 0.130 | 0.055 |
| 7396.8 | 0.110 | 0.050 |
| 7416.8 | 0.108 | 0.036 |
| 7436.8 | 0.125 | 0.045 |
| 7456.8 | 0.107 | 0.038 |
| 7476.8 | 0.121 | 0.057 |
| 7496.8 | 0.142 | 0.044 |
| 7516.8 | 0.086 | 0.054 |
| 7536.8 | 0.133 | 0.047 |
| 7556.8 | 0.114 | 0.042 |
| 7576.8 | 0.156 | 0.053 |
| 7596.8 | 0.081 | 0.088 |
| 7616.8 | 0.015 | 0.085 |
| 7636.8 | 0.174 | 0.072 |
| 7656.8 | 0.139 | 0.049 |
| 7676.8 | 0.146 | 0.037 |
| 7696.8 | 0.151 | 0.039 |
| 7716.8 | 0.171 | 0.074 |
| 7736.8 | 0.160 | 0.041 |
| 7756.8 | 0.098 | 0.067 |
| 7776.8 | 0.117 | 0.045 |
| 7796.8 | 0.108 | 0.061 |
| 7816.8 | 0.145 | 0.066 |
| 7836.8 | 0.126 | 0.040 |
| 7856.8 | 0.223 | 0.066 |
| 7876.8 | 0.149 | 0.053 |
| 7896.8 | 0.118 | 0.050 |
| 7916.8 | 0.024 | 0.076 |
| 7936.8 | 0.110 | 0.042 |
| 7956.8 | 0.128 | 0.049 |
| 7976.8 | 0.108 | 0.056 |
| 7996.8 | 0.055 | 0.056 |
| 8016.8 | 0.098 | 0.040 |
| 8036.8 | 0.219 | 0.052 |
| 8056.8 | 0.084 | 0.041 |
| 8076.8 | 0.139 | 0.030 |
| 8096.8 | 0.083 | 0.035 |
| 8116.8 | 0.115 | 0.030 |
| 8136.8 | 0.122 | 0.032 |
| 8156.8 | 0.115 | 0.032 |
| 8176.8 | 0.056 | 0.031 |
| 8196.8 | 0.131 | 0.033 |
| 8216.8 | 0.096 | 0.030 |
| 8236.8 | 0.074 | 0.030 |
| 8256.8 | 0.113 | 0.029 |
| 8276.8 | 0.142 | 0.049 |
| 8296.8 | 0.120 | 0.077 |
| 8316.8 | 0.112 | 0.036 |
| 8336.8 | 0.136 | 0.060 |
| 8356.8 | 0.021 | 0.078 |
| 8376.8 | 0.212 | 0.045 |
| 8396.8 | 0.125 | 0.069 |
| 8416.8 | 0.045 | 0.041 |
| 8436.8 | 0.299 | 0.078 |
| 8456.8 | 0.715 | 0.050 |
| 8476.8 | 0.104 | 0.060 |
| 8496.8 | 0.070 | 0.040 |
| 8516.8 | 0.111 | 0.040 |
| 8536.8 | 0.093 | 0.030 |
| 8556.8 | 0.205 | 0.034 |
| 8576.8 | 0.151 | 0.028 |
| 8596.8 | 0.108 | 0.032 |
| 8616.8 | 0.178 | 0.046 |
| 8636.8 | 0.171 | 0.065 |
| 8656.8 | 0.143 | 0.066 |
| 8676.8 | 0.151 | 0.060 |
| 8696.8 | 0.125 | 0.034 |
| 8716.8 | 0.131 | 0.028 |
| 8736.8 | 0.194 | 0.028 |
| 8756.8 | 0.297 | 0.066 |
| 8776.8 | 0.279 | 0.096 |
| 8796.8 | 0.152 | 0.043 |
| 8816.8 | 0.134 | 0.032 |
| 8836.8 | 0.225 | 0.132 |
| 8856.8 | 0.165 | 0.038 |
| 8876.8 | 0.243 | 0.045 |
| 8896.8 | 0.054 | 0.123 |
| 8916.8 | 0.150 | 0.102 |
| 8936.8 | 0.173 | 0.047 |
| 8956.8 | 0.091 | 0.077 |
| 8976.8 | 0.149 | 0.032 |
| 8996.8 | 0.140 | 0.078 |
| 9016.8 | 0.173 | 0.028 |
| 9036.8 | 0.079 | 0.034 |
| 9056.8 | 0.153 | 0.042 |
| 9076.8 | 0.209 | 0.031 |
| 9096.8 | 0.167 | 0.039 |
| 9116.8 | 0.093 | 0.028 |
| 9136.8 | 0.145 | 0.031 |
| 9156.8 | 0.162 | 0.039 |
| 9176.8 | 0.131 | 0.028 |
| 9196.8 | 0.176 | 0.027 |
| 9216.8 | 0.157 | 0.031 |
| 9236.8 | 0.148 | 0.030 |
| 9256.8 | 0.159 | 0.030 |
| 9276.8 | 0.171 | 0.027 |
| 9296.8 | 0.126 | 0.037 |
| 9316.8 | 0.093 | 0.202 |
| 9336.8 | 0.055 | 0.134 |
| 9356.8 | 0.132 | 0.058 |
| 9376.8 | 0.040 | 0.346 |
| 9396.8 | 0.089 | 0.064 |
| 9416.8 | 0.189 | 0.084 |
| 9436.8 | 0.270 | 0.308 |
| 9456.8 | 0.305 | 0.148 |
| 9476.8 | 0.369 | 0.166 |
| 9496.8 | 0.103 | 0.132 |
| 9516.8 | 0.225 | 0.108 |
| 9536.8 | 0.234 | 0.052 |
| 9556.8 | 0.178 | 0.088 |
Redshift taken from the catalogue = 1.266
